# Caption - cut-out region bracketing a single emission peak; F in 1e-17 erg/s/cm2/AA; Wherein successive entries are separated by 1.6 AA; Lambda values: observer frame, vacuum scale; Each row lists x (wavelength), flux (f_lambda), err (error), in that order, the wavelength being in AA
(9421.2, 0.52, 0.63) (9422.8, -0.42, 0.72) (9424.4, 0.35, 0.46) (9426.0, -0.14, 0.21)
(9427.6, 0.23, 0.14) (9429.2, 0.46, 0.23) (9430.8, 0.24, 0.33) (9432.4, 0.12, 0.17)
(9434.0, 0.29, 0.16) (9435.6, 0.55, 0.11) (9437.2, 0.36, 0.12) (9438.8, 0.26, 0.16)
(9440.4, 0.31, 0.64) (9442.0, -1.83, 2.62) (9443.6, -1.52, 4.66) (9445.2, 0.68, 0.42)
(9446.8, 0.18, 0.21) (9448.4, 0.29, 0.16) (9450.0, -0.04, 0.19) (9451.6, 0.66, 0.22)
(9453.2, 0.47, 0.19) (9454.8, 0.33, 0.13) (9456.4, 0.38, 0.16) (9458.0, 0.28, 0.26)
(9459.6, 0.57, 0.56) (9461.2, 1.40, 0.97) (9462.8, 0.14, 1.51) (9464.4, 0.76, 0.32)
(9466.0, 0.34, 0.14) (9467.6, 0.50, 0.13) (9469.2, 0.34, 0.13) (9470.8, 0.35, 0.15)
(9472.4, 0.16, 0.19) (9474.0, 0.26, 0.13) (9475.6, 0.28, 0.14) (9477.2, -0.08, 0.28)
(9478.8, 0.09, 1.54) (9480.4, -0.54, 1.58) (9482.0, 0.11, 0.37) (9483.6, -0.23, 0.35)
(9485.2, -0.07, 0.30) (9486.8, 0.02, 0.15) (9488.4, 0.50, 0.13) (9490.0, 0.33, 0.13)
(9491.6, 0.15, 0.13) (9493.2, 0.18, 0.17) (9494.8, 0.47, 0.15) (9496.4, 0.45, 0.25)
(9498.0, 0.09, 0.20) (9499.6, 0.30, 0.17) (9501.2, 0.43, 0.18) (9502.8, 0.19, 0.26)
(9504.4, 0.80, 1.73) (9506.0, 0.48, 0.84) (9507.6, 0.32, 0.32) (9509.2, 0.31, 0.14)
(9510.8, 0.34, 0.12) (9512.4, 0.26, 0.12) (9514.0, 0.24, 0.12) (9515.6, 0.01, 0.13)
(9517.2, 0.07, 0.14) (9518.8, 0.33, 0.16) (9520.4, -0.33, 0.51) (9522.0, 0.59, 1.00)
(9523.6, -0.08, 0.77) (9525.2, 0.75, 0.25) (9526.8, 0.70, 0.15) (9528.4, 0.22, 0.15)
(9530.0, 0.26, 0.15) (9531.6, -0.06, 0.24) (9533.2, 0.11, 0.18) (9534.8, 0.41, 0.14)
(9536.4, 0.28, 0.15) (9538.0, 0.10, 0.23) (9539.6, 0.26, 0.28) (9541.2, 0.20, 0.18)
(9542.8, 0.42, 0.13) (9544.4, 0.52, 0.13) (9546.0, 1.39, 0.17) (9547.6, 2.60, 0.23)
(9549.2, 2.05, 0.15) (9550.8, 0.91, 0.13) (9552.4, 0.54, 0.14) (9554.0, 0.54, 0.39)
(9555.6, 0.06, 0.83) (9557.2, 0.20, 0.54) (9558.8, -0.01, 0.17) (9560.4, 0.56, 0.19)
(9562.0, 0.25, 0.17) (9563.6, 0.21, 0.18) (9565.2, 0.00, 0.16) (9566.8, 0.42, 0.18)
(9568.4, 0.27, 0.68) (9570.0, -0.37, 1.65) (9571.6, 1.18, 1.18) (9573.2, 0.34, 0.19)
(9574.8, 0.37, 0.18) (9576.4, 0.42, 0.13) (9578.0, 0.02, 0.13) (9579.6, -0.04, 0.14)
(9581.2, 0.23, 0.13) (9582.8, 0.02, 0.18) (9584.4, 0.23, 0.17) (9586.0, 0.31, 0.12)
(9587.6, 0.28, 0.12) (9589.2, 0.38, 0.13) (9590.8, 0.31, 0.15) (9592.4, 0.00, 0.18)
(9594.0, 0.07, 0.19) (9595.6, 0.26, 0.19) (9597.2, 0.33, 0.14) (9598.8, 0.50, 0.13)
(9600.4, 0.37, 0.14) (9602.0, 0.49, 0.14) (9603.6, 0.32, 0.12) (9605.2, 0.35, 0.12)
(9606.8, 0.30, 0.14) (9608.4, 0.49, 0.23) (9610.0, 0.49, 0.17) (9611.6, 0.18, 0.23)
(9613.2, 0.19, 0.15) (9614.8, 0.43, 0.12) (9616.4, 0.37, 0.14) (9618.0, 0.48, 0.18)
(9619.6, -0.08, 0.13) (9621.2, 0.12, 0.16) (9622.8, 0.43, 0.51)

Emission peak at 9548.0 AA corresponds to Hbeta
